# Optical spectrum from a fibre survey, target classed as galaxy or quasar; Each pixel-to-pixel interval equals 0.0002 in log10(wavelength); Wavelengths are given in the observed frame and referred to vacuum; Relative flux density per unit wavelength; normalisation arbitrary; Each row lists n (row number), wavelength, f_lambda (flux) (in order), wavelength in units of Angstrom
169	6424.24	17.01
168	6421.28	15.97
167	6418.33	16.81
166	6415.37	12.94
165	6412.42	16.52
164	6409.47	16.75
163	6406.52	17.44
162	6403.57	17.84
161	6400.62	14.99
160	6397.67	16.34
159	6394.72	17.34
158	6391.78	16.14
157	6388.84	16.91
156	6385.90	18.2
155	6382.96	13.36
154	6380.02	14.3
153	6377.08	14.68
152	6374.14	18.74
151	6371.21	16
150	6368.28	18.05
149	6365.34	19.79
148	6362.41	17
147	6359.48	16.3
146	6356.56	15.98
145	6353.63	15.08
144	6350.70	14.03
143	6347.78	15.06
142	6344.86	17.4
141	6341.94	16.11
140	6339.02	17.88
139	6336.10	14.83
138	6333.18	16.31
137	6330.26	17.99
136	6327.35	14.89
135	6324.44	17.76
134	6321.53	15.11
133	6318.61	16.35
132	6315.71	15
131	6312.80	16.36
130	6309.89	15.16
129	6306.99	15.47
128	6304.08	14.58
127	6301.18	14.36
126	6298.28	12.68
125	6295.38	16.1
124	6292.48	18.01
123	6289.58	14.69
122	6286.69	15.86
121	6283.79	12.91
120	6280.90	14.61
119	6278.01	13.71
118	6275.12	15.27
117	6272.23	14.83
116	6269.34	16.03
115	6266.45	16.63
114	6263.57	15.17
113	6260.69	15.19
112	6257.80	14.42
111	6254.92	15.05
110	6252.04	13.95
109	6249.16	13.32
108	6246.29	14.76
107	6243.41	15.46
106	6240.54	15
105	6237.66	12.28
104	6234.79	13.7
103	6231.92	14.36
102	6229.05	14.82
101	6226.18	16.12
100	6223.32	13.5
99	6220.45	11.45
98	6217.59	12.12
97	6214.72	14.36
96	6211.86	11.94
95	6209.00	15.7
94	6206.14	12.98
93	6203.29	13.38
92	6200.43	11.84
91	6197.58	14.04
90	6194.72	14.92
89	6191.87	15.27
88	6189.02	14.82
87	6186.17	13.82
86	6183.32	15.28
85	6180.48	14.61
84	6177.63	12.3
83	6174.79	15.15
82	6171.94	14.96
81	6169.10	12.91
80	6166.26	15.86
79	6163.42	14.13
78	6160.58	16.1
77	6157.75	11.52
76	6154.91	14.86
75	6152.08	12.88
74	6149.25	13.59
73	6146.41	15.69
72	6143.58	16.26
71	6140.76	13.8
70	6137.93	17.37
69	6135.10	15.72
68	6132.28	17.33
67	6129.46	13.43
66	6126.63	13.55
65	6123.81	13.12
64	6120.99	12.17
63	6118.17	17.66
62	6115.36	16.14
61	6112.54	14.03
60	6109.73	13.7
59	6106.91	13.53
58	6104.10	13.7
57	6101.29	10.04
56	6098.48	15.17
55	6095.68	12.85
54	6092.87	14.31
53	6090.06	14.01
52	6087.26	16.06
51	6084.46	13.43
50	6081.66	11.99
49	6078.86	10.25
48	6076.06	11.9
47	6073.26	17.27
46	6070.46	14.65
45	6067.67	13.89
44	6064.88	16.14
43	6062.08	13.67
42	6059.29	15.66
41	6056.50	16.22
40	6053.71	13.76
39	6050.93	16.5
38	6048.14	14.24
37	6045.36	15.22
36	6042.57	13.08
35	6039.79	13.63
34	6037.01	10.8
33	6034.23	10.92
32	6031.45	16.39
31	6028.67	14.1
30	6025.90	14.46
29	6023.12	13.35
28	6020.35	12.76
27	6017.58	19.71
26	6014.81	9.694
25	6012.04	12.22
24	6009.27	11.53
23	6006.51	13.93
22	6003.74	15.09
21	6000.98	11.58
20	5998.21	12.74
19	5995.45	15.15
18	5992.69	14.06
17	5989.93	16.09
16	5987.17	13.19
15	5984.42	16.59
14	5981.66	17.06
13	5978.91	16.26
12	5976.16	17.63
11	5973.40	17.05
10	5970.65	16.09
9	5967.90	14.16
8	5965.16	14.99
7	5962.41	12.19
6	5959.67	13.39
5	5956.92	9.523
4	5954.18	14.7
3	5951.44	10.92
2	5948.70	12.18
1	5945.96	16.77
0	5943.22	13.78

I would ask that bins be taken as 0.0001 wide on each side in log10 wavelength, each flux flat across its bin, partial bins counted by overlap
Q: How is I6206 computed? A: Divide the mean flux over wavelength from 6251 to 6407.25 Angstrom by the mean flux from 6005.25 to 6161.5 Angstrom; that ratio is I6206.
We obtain 1.12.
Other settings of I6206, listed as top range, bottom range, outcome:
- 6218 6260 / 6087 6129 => 1.01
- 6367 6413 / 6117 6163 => 1.12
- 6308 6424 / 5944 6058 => 1.15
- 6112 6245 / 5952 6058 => 1.01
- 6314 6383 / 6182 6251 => 1.16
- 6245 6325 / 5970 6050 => 1.06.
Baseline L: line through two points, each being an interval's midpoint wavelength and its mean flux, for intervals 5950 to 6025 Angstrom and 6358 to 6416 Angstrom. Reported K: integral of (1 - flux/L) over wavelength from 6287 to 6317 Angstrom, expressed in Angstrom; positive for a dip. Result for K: 1.4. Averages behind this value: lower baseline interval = 14.1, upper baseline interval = 16.5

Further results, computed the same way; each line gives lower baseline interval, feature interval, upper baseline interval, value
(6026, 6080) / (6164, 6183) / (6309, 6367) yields 0.86 Angstrom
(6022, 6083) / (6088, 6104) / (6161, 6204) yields 0.76 Angstrom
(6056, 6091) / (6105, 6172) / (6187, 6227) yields -2.99 Angstrom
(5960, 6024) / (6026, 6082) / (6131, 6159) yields 2.25 Angstrom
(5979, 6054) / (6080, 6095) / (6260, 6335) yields 0.57 Angstrom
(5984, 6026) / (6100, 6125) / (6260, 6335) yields 1.03 Angstrom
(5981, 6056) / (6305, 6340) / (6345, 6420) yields -0.30 Angstrom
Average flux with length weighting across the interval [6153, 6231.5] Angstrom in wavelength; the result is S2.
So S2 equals 14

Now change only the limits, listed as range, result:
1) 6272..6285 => 14.2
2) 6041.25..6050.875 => 14.5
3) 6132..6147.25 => 16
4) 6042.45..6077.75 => 14.8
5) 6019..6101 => 14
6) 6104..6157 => 14.6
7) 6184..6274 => 14.2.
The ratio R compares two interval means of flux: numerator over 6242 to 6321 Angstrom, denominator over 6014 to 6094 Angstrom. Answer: 1.07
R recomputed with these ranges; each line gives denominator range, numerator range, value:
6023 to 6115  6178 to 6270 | 1.02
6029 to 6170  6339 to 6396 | 1.15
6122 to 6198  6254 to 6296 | 1.05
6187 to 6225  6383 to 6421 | 1.21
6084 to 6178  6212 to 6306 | 1.01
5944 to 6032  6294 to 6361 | 1.10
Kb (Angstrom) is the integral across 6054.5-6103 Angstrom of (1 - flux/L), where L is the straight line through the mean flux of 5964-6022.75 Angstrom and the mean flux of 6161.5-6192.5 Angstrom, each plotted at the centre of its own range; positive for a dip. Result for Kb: 2.0 Angstrom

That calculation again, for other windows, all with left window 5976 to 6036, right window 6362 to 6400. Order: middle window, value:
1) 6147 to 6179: 2.4 Angstrom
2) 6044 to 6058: -0.7 Angstrom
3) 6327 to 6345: -0.2 Angstrom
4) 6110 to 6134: 0.5 Angstrom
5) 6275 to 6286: 1.3 Angstrom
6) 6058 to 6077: -0.3 Angstrom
